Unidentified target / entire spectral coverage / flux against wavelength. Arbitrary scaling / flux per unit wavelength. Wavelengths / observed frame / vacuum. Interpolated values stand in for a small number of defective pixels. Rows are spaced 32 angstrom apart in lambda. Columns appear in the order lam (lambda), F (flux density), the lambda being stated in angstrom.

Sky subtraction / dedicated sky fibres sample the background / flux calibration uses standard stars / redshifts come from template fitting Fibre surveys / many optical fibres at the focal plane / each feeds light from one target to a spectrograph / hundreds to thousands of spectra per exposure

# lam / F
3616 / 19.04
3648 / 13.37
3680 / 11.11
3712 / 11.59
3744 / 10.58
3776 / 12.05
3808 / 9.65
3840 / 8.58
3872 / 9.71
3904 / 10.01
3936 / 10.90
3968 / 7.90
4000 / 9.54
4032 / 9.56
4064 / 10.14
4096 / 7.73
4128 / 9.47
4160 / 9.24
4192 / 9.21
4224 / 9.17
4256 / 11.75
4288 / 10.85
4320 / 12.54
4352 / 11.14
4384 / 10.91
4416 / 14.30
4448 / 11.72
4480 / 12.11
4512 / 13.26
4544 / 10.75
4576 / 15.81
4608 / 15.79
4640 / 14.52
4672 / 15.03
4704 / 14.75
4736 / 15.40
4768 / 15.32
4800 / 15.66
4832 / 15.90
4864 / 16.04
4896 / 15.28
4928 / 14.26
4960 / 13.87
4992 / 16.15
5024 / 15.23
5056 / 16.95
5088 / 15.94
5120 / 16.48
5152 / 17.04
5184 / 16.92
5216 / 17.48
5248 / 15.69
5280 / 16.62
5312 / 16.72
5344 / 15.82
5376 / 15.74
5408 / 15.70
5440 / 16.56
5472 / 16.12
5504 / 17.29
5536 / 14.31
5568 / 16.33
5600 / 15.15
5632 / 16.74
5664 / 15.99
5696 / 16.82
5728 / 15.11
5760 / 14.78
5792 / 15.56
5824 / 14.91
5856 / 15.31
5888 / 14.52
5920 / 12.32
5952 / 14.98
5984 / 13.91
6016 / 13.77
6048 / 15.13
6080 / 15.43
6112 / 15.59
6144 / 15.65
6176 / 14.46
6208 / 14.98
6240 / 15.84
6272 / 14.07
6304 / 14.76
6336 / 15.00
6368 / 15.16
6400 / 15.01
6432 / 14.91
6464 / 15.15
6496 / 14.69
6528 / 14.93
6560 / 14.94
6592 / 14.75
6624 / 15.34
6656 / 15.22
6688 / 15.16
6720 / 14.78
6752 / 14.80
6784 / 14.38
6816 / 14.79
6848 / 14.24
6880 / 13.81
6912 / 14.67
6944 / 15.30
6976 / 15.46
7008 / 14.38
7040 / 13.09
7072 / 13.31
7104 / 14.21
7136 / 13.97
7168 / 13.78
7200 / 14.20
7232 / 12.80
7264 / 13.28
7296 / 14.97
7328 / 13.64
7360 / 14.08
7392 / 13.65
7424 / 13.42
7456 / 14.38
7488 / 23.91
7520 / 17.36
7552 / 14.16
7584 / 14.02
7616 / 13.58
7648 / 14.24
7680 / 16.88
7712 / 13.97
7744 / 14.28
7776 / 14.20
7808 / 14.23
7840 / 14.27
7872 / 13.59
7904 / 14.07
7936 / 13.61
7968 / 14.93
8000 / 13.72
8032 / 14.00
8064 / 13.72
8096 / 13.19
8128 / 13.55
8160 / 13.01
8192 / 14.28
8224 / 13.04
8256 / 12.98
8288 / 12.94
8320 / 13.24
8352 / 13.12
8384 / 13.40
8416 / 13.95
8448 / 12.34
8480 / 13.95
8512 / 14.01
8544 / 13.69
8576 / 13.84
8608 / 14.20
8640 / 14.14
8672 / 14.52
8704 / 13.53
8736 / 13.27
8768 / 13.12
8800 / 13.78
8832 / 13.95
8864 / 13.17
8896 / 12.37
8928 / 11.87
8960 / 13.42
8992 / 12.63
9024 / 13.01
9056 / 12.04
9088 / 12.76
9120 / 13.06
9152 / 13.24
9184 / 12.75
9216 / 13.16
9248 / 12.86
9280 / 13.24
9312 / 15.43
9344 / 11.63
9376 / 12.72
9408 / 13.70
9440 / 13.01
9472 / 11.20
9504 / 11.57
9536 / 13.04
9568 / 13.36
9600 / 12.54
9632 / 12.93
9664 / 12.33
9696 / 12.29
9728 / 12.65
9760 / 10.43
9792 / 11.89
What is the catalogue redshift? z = 0.142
